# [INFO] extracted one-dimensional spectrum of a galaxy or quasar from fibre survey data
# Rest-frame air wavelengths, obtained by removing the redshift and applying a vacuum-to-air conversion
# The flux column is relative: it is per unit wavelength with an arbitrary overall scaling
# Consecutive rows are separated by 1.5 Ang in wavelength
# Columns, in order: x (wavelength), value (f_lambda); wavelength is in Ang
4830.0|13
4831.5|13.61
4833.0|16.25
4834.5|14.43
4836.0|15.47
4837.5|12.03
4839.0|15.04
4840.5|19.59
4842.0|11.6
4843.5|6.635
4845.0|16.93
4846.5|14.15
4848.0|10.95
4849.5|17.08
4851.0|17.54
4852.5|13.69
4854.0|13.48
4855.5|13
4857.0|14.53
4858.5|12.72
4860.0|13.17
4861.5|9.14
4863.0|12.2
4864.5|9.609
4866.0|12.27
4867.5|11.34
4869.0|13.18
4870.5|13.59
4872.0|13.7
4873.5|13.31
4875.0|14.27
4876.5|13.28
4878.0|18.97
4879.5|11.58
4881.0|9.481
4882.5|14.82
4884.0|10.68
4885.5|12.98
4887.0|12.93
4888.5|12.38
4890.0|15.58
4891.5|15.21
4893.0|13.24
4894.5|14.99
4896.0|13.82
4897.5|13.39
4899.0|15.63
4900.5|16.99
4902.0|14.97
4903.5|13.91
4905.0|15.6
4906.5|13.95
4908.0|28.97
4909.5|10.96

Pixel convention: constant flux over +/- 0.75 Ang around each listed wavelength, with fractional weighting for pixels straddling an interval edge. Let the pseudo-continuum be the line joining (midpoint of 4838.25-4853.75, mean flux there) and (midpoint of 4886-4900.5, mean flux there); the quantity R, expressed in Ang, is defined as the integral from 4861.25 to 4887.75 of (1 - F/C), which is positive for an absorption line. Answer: 2.9 Ang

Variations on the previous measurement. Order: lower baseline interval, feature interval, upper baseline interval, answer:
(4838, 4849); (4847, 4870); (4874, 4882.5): 1.12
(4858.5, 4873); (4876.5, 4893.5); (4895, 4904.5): 0.22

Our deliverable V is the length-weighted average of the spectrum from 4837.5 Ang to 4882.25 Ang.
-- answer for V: 13.3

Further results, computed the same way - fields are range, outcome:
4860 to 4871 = 11.7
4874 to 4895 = 13.6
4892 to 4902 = 14.7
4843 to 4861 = 13.7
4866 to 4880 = 13.7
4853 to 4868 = 12.2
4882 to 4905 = 14.1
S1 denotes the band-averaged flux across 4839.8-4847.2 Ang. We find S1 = 13.7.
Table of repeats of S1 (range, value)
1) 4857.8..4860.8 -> 12.9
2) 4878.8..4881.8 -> 10.6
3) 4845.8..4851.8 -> 14.9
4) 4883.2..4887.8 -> 12.2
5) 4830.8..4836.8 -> 14.9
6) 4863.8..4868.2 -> 11.1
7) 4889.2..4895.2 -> 14.7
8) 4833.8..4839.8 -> 14.3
